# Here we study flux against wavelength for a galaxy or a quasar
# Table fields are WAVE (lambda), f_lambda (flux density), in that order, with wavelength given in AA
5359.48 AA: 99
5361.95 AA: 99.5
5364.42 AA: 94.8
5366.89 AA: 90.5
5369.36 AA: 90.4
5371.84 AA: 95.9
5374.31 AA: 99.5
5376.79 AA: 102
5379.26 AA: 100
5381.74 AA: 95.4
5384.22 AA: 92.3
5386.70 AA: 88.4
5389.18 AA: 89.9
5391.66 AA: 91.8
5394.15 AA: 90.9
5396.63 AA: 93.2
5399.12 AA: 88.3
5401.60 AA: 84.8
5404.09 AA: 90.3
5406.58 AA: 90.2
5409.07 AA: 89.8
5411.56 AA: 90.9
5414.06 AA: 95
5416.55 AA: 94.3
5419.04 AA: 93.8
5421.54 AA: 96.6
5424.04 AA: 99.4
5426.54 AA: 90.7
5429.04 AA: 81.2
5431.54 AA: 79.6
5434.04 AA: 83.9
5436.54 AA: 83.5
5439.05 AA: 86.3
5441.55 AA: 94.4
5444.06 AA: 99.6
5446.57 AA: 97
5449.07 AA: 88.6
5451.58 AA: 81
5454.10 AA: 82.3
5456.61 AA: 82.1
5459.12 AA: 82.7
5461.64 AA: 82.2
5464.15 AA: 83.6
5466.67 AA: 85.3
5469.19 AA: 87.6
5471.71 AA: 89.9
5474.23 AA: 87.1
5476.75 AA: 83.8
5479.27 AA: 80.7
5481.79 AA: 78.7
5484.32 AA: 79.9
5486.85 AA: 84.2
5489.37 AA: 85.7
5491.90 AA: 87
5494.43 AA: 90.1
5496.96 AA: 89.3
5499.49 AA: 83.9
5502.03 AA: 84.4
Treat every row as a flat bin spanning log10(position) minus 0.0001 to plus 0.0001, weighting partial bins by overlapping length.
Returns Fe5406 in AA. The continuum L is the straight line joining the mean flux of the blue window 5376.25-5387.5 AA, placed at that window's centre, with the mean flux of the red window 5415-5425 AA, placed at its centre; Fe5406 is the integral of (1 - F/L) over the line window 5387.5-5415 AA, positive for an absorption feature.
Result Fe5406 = 1.5 AA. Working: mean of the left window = 95.5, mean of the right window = 95.9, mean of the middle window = 90.4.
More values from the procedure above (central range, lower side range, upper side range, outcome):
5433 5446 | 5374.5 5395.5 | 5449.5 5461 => -0.77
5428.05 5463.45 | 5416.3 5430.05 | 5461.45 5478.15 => 1.33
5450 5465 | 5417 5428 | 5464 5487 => 0.90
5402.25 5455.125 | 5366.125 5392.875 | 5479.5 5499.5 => 0.06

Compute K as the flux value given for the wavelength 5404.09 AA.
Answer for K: 90.3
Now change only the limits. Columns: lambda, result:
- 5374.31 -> 99.5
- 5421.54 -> 96.6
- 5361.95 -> 99.5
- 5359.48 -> 99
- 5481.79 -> 78.7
